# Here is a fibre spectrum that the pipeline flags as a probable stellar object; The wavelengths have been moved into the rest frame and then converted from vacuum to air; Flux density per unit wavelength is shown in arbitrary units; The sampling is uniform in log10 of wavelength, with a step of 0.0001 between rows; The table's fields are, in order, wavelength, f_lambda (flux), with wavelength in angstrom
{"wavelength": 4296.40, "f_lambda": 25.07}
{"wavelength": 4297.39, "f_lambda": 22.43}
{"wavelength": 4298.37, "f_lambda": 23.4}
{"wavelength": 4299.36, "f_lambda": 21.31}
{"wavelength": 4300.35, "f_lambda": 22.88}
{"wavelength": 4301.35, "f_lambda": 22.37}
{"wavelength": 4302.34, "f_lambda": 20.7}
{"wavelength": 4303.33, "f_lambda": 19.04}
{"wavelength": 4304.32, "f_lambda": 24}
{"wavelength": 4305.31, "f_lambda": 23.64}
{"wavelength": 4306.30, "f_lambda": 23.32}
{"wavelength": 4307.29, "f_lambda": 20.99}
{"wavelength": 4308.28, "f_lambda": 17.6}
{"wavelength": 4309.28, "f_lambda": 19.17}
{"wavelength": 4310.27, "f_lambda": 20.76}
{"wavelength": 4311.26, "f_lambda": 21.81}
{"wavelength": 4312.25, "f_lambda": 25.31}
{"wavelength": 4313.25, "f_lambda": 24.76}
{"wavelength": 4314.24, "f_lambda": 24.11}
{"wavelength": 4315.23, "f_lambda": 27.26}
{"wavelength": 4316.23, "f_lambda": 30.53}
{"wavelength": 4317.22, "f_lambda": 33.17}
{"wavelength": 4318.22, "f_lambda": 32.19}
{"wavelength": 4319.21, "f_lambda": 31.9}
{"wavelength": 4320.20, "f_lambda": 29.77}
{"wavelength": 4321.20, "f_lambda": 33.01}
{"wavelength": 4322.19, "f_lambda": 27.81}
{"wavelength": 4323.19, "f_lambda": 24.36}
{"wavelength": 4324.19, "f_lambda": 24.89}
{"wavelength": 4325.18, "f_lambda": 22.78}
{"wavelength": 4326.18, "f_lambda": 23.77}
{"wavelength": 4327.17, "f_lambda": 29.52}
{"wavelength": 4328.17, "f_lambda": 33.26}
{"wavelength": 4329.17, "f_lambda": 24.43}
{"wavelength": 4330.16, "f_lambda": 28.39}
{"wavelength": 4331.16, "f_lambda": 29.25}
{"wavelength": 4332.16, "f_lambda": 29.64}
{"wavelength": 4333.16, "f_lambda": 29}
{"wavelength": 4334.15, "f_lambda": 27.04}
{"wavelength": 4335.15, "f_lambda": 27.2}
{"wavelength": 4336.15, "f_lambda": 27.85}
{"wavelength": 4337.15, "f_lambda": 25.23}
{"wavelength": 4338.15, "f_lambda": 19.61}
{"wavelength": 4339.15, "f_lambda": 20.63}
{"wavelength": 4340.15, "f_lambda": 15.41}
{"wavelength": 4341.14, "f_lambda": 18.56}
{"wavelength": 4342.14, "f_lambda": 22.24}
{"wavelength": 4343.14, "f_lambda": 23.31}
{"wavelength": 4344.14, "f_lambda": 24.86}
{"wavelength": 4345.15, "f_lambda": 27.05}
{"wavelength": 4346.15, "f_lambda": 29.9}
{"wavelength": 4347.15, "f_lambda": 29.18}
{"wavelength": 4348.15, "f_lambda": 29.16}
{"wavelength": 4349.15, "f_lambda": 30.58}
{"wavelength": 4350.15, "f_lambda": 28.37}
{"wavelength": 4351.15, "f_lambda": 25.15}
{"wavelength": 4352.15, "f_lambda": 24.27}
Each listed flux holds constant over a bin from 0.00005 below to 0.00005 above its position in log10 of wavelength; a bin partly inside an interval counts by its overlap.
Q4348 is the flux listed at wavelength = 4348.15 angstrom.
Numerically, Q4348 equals 29.16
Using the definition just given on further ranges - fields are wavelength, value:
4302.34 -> 20.7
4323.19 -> 24.36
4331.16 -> 29.25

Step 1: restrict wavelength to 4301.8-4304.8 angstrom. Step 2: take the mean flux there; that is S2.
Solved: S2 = 21.3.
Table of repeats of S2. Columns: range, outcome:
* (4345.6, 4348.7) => 29.4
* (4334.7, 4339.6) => 24.1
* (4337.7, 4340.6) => 18.6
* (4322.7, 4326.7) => 24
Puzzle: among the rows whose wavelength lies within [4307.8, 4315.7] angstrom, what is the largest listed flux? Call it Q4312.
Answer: 27.26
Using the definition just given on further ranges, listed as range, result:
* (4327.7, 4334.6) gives 33.26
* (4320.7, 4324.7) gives 33.01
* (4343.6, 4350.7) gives 30.58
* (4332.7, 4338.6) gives 29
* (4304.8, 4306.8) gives 23.64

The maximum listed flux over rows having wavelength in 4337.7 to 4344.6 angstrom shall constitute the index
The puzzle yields 24.86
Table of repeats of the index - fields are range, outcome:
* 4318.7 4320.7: 31.9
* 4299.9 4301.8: 22.88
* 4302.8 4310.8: 24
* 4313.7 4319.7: 33.17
